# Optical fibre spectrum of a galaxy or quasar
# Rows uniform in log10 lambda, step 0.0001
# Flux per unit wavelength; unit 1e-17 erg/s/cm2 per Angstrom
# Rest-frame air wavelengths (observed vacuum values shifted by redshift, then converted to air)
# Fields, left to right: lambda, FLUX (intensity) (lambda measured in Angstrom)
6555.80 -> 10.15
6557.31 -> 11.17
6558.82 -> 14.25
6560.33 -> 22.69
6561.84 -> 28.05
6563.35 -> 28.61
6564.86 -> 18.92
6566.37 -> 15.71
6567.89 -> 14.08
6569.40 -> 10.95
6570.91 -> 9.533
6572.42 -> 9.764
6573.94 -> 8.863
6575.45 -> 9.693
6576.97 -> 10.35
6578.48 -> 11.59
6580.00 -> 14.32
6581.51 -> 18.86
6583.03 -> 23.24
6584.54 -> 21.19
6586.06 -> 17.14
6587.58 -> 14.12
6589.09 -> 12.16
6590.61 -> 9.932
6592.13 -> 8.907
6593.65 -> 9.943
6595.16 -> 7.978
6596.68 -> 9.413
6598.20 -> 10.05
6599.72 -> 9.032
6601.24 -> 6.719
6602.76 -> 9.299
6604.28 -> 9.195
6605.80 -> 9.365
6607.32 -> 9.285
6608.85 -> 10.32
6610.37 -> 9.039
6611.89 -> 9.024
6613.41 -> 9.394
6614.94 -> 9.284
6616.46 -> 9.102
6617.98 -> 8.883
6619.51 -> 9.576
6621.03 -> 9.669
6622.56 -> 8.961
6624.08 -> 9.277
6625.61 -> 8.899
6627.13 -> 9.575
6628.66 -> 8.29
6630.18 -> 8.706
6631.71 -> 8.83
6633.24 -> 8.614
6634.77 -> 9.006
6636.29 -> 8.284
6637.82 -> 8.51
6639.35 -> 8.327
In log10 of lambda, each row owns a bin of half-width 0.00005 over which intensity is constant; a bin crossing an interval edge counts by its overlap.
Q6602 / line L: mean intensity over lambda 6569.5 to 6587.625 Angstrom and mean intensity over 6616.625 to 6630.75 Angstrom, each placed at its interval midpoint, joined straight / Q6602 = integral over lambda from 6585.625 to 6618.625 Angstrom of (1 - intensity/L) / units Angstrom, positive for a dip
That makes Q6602 4.6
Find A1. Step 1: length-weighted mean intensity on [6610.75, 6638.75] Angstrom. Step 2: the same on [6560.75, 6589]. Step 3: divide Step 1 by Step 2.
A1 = 0.6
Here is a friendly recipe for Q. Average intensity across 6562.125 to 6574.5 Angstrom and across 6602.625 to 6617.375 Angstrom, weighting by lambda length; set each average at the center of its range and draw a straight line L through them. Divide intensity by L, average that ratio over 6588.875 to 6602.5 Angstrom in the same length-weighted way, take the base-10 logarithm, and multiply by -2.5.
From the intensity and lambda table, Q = 0.22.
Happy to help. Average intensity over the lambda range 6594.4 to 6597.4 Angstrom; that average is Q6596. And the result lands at 8.71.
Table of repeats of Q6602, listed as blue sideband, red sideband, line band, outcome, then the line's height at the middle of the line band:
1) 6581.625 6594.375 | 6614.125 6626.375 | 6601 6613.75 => 2.5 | 11.4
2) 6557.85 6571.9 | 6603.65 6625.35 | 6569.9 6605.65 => 5.5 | 13.9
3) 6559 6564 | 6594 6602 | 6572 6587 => 1.5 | 17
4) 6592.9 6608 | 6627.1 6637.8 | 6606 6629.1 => -1.1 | 8.85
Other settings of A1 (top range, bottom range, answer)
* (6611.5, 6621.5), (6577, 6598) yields 0.69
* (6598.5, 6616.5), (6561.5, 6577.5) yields 0.62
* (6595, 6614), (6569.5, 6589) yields 0.66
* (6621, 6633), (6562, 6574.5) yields 0.59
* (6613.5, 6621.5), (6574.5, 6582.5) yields 0.71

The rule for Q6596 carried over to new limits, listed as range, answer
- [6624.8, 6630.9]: 8.88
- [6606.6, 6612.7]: 9.42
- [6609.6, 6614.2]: 9.16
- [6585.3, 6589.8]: 14.5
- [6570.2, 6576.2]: 9.46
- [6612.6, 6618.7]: 9.17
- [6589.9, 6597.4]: 9.23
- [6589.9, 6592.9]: 9.4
